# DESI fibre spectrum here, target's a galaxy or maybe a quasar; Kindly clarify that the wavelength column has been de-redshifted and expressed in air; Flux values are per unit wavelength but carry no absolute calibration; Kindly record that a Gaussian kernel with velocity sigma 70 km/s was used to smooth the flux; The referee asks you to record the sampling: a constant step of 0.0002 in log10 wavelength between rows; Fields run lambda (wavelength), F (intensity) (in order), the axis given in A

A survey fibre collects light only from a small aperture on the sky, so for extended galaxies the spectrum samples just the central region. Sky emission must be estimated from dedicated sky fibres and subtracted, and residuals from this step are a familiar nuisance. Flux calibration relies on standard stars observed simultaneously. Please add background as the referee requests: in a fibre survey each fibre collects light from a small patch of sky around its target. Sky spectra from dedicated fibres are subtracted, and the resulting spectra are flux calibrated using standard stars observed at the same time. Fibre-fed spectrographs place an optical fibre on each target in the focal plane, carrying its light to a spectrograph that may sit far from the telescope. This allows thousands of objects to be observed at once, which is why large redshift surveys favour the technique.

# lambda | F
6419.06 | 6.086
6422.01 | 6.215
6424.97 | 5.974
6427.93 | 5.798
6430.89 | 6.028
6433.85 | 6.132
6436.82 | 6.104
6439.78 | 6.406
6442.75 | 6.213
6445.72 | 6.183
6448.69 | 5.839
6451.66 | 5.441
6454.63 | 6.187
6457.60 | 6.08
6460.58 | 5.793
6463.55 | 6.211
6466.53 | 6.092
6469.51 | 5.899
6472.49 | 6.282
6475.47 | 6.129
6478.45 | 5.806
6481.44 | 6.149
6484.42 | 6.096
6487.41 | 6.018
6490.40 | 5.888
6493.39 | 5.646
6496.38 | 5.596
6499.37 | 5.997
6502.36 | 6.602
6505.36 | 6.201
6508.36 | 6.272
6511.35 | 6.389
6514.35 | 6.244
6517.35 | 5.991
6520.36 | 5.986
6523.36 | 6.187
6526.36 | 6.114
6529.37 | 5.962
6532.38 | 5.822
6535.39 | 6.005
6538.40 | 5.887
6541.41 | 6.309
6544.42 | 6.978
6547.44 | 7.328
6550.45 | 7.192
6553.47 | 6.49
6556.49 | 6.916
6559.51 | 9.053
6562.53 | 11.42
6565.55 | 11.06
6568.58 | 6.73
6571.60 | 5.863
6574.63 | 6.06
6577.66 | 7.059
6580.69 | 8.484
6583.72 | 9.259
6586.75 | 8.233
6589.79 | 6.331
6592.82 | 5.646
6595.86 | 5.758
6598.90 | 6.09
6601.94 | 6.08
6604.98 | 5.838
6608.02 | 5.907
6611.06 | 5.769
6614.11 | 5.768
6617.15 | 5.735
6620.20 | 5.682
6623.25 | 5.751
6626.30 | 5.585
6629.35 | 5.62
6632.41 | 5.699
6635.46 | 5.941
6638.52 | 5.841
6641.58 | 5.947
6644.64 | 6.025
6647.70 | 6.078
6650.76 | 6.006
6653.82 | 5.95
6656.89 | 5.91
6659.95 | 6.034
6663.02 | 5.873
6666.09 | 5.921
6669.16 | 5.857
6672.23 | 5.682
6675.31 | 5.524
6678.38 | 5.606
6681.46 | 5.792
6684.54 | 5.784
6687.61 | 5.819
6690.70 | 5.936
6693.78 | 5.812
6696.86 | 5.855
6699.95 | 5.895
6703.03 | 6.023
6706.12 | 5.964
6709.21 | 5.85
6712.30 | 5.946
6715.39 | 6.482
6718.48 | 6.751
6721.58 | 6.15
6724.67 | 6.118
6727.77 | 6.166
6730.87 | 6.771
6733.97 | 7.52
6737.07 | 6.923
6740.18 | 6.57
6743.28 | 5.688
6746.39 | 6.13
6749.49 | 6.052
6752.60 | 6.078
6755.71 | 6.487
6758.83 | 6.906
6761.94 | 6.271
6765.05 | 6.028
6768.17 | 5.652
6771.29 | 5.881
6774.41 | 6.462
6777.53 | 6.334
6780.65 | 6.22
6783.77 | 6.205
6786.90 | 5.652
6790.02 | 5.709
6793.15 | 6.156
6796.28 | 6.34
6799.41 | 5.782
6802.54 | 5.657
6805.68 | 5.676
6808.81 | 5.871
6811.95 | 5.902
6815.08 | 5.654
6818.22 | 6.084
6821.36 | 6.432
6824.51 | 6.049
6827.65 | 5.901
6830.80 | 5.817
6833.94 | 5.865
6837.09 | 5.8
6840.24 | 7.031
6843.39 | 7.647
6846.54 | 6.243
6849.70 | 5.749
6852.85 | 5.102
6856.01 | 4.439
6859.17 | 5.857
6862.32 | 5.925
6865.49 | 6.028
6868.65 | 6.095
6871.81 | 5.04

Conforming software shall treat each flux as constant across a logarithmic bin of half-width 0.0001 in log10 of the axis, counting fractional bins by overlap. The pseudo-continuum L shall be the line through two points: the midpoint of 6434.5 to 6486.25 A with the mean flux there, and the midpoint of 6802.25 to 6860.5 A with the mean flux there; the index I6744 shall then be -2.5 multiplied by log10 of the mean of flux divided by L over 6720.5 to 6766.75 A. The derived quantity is -0.07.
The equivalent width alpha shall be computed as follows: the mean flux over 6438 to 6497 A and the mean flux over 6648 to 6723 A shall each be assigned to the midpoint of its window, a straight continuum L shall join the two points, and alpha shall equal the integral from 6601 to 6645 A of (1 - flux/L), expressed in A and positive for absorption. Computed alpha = 1.1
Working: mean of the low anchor 6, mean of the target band 5.8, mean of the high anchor 5.94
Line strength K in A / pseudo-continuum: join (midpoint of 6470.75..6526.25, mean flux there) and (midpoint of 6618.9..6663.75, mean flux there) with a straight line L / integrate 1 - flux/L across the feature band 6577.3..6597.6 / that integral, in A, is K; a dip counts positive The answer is -4.4 A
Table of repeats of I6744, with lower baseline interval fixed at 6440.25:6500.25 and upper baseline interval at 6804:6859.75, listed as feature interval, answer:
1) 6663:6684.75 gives 0.04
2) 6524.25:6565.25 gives -0.19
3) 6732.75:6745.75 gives -0.11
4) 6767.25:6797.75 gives -0.02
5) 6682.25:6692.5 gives 0.02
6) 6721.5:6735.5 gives -0.11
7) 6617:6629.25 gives 0.05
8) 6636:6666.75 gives 0.00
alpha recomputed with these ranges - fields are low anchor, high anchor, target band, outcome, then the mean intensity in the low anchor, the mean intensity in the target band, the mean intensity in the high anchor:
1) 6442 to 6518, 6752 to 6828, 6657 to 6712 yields 1.93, 6.05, 5.84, 6.06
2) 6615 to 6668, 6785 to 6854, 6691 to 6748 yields -3.11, 5.86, 6.25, 6.01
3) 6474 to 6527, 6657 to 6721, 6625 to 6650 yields 0.48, 6.07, 5.85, 5.92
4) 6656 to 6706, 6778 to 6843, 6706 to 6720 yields -0.81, 5.84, 6.22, 6.03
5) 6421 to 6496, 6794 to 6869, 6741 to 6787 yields -1.48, 6.02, 6.16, 5.96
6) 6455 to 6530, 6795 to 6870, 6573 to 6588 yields -4.37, 6.07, 7.8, 5.95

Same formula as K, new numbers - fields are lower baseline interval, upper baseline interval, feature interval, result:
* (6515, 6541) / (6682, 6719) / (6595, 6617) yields 0.44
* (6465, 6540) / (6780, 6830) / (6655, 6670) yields 0.18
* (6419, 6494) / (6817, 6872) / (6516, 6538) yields 0.06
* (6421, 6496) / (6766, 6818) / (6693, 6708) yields 0.14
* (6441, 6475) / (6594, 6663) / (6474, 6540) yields -0.73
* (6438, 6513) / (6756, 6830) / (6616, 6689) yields 2.75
